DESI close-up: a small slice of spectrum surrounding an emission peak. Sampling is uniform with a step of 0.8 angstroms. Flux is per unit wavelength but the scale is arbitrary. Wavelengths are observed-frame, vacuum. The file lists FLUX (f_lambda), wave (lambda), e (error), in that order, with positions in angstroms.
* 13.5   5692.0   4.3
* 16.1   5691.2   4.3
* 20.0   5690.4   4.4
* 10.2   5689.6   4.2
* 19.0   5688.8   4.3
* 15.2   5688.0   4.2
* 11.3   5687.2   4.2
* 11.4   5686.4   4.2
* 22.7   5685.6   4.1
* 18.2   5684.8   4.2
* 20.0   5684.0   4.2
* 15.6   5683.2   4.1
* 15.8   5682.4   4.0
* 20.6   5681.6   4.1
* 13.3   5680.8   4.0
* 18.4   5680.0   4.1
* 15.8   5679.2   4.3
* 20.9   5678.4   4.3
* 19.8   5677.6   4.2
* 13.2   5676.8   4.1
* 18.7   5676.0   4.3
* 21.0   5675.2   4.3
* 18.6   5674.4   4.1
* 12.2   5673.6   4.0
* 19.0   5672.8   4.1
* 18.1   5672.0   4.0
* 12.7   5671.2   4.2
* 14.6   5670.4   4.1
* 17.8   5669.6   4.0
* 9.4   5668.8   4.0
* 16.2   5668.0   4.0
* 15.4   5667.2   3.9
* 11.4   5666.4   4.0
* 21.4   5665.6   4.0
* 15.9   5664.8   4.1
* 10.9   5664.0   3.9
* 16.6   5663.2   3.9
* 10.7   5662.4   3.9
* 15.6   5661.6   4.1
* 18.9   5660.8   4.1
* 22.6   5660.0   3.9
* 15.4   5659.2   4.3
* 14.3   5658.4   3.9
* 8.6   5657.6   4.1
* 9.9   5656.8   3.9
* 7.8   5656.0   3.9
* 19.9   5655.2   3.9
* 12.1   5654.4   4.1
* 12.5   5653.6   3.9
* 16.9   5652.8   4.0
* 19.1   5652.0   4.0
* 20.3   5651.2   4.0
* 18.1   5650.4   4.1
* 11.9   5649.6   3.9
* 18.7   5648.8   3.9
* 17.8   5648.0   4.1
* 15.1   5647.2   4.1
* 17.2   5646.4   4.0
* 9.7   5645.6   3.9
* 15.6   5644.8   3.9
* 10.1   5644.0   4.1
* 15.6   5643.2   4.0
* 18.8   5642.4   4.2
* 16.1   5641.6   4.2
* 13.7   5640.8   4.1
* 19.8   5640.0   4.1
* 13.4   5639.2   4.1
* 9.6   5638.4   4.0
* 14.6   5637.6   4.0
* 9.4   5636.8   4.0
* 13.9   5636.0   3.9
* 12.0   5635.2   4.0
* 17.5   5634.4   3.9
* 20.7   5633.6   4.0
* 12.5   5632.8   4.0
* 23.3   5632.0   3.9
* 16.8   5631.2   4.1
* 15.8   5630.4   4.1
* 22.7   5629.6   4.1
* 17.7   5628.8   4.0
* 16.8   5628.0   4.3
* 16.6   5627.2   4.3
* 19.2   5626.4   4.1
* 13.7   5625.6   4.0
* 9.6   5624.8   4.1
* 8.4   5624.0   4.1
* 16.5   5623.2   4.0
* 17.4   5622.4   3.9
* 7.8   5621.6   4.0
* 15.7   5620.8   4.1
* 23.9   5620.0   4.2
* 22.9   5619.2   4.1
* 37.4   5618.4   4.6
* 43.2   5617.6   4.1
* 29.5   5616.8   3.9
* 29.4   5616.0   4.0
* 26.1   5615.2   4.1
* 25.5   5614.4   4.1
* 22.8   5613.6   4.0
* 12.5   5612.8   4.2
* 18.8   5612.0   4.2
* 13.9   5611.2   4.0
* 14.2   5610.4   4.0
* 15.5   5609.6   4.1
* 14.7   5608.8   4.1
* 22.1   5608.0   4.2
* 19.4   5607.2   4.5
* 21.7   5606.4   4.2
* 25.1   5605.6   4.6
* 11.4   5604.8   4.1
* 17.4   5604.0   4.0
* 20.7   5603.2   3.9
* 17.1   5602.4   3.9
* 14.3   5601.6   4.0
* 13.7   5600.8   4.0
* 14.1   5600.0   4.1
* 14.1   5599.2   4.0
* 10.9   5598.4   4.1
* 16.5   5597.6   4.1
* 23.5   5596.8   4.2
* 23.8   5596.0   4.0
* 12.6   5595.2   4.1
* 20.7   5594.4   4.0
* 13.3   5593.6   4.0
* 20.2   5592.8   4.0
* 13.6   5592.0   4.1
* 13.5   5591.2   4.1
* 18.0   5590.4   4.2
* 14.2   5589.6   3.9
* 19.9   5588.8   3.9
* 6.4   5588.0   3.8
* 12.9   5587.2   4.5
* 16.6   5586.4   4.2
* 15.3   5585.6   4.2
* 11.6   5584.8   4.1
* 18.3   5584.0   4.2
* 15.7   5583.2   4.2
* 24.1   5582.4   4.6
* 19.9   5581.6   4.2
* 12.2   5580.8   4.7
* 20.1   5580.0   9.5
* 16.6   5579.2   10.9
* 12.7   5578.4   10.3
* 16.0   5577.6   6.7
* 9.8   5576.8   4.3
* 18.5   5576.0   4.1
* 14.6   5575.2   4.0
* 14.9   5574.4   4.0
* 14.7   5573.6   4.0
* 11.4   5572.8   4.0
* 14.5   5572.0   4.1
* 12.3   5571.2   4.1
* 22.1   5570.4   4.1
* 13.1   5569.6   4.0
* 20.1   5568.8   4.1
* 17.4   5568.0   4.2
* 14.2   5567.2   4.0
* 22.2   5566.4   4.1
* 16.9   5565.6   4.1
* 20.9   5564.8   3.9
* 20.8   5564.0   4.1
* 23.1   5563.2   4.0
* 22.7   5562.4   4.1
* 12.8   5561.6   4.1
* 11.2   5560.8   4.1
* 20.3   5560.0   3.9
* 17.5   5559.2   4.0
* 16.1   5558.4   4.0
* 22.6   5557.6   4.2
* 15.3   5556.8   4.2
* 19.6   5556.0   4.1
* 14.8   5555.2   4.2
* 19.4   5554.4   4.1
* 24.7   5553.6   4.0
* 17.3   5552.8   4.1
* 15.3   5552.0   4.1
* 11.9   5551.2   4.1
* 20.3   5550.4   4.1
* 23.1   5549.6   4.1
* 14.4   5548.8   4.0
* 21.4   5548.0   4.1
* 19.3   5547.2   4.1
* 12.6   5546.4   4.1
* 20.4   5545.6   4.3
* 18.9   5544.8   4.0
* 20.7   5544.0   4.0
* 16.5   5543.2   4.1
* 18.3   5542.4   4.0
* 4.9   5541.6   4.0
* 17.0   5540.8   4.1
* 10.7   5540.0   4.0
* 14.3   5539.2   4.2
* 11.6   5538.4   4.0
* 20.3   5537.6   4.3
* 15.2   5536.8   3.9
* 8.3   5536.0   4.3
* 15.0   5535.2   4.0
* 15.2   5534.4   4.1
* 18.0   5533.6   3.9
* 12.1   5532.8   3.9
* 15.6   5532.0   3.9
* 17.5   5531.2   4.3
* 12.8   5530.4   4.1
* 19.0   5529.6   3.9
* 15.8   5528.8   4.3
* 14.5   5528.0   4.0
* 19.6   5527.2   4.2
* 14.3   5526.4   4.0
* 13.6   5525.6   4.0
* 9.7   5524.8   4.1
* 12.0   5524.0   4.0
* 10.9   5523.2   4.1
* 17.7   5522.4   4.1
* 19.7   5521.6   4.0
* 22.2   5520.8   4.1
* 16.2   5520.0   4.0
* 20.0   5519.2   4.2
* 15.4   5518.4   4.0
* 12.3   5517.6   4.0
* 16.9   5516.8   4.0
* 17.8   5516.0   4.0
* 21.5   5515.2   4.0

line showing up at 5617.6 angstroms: [O III] 5007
